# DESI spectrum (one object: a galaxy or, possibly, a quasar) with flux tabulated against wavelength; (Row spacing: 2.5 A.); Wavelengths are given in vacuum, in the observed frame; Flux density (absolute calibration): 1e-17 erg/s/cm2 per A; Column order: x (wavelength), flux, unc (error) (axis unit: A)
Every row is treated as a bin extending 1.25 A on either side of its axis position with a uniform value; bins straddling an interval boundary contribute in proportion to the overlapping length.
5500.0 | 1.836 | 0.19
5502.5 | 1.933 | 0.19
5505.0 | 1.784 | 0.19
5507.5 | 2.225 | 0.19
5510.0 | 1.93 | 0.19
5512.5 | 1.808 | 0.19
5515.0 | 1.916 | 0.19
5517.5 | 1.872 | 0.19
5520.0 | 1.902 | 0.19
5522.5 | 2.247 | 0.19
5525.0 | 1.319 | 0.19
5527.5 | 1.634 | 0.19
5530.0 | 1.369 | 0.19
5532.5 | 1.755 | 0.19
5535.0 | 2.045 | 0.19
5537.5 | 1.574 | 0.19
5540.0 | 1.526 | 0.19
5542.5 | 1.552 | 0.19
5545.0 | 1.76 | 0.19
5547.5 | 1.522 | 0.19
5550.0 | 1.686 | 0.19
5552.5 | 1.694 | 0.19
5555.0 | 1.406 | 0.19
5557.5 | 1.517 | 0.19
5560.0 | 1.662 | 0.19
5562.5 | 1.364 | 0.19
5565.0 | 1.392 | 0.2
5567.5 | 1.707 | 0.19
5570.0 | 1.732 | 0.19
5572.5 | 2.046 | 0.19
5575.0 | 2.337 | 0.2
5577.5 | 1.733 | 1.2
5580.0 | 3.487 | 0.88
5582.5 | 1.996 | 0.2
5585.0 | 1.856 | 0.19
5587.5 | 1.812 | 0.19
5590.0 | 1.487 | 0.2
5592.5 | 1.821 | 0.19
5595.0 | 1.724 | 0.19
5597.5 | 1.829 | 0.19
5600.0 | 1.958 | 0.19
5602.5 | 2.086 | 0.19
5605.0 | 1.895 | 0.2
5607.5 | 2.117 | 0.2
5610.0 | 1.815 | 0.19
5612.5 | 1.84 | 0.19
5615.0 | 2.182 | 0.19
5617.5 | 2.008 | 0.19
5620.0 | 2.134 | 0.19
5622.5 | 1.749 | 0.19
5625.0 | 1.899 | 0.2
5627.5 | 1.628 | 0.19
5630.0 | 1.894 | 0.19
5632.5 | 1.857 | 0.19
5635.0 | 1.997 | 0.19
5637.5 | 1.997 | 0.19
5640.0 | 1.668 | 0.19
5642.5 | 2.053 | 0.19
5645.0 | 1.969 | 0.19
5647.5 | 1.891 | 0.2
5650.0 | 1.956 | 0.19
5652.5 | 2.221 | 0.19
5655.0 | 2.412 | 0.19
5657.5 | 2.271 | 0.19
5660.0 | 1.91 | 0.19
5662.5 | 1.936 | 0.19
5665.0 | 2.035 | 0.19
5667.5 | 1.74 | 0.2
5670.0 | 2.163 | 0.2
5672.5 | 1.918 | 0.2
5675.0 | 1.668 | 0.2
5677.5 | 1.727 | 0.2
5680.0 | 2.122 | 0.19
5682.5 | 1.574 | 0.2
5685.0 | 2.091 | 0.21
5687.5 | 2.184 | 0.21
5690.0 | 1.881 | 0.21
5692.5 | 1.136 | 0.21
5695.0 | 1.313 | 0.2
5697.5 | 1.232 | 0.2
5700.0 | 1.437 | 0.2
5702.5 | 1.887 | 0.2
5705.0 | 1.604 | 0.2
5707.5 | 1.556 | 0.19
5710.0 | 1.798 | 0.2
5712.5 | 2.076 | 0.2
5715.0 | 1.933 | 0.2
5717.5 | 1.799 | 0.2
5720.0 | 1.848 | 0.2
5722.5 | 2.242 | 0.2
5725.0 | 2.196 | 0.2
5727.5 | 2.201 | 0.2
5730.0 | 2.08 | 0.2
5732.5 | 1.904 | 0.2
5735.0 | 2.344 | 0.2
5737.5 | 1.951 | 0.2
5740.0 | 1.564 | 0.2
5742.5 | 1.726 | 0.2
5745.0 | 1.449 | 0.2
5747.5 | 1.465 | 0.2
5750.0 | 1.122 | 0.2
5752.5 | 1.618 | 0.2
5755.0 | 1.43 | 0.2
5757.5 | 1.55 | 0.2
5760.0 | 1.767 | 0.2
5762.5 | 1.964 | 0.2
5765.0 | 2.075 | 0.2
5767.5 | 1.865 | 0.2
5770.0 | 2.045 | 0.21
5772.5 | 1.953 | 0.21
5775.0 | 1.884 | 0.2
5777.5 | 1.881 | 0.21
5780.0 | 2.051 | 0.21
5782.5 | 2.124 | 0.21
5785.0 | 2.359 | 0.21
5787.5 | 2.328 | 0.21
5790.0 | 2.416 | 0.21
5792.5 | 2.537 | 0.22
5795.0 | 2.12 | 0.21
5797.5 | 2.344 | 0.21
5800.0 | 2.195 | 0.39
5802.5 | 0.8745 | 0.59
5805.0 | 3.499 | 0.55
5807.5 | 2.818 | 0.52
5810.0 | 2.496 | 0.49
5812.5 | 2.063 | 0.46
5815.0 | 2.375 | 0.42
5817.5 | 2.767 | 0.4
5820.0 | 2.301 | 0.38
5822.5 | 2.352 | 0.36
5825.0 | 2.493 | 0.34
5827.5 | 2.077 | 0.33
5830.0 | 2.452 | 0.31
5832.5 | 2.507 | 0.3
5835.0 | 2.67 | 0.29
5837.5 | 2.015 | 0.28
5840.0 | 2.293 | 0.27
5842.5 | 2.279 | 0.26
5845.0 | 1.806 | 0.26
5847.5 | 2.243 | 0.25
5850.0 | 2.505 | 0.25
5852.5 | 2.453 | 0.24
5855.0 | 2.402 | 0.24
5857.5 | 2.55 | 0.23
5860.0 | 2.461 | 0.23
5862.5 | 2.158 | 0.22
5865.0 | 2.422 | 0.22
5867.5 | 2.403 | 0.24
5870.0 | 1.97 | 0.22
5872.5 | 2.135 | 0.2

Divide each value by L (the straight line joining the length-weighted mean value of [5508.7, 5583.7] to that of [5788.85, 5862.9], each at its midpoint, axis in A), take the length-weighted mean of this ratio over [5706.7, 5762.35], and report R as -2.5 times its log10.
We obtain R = 0.196 mag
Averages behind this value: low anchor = 1.78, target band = 1.81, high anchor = 2.35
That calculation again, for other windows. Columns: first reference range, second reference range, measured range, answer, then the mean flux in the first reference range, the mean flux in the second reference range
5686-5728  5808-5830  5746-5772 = 0.214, 1.78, 2.39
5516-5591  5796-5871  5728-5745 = 0.127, 1.77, 2.34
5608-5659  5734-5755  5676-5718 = 0.033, 1.97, 1.63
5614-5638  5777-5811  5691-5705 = 0.413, 1.93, 2.3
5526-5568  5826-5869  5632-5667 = -0.092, 1.59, 2.33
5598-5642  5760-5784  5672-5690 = 0.028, 1.93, 1.98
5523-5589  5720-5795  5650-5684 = -0.070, 1.75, 1.94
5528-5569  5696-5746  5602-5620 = -0.185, 1.6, 1.84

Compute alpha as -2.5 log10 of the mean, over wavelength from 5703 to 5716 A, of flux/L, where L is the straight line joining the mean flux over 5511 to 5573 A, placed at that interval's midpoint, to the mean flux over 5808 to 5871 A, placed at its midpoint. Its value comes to 0.15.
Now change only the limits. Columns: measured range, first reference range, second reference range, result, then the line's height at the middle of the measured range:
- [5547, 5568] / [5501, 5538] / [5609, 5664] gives 0.21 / 1.87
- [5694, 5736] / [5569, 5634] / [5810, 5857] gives 0.16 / 2.15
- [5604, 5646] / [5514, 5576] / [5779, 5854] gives -0.02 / 1.88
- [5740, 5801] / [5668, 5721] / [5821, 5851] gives 0.08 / 2.05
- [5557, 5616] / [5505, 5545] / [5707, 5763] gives -0.06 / 1.79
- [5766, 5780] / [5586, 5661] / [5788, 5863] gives 0.16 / 2.24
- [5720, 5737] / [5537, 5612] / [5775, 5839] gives 0.01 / 2.14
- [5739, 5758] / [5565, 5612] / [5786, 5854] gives 0.44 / 2.22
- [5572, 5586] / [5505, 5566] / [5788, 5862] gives -0.25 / 1.8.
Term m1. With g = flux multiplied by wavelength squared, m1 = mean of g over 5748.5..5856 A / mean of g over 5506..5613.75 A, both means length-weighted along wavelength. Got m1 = 1.3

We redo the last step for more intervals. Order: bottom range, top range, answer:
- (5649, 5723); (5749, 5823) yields 1.18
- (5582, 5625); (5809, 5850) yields 1.33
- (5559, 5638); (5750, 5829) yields 1.20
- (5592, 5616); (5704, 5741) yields 1.05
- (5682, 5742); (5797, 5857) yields 1.34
